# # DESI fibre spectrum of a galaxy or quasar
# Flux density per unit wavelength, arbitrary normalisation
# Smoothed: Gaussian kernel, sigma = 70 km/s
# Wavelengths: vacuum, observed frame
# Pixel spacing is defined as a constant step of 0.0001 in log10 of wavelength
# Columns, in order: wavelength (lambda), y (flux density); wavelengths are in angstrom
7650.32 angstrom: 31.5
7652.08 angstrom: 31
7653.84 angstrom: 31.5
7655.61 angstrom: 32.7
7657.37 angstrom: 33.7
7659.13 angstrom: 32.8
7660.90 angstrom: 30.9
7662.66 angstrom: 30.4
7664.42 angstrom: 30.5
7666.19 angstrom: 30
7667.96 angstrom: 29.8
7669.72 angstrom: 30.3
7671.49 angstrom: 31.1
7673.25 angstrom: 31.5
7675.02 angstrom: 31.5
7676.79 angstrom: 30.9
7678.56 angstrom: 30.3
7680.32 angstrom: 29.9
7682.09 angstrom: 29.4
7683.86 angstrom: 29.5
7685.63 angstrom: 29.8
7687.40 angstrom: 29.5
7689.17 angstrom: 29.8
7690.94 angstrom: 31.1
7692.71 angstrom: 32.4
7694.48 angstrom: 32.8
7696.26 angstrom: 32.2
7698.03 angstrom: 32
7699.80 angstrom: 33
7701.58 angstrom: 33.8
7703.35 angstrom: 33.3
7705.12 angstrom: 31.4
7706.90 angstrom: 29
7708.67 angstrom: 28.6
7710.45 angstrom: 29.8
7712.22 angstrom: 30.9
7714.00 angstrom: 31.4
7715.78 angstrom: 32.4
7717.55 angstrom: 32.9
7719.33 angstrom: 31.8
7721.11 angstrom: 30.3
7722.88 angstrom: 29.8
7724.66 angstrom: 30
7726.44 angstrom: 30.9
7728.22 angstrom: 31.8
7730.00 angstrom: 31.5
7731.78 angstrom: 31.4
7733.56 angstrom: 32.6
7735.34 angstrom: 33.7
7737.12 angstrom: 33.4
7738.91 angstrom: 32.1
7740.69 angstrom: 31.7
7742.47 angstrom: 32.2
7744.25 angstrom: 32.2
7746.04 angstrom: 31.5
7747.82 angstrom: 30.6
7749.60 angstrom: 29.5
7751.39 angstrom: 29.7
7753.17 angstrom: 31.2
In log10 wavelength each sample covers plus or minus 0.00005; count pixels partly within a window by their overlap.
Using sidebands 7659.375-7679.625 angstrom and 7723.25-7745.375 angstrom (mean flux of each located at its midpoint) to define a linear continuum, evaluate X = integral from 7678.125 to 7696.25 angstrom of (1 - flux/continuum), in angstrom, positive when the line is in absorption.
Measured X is 0.3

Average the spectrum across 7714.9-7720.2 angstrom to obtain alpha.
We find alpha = 32.4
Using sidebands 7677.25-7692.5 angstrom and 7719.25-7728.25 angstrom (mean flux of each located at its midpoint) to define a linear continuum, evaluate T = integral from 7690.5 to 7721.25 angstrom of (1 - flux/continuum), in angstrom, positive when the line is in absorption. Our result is -1.33 angstrom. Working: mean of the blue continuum 30.1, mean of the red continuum 30.6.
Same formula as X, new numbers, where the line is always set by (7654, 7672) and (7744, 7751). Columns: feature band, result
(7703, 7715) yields 0.2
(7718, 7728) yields 0.0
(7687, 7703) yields -0.5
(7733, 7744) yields -0.6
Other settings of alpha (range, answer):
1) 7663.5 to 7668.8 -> 30.1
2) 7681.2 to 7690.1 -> 29.6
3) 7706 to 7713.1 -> 29.6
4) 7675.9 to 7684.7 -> 30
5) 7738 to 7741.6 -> 31.9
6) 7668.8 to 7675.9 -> 31.1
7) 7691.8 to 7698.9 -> 32.3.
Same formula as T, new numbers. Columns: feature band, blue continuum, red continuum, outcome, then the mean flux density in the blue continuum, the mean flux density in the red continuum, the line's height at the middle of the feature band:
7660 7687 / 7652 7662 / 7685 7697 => 1.1 angstrom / 32.1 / 31.1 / 31.6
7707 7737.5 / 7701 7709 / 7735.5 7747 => 0.5 angstrom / 31.3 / 32.3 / 31.8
